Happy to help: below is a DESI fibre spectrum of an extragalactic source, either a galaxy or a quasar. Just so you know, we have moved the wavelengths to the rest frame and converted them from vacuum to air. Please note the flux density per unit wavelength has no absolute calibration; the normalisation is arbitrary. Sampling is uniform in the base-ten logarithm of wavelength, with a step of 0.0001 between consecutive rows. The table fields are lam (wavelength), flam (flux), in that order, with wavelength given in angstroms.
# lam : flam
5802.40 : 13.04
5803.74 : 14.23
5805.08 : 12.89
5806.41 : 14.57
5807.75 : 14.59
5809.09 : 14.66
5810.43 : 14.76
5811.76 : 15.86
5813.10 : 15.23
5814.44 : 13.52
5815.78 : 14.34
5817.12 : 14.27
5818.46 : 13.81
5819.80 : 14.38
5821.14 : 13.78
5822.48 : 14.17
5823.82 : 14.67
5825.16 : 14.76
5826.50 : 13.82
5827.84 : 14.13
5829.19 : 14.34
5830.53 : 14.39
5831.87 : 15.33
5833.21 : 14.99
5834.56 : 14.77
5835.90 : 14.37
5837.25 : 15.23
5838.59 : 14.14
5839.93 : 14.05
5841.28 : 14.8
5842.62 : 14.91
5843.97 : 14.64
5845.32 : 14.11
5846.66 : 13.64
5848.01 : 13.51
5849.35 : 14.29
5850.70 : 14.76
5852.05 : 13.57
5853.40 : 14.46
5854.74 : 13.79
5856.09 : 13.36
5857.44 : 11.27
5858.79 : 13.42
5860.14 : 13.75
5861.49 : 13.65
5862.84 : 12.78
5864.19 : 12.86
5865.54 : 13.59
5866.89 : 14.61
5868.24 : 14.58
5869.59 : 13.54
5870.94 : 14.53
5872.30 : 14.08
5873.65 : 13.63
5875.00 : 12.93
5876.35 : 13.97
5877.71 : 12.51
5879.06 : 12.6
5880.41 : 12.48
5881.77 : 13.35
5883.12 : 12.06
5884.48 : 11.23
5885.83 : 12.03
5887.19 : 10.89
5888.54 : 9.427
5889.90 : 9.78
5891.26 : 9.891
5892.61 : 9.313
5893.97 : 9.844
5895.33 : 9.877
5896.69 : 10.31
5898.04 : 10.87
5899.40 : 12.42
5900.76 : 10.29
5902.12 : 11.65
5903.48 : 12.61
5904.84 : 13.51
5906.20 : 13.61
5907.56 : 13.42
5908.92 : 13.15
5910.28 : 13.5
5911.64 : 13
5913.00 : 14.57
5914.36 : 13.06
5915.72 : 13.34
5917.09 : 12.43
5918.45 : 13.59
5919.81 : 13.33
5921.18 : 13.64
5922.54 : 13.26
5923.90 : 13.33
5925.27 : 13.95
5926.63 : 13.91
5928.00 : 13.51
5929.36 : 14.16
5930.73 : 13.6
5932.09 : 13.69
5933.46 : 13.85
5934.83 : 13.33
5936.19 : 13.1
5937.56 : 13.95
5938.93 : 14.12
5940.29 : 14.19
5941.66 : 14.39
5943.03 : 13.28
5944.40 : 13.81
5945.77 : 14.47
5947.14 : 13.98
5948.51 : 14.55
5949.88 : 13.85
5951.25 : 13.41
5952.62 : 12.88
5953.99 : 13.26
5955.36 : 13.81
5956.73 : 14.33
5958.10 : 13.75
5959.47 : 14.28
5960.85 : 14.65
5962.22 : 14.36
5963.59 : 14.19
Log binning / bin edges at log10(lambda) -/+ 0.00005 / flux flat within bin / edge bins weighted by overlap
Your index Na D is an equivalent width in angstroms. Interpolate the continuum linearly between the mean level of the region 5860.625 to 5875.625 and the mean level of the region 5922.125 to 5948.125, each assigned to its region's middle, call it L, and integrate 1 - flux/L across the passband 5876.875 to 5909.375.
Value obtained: 5.2 angstroms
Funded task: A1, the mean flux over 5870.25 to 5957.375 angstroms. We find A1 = 12.9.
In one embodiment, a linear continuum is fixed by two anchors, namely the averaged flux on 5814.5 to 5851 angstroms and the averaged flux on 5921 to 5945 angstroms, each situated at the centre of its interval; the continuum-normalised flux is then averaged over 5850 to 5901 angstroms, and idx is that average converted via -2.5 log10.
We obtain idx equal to 0.14 mag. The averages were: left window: 14.4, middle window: 12.4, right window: 13.7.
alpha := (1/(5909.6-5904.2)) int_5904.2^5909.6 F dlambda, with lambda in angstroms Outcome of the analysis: 13.4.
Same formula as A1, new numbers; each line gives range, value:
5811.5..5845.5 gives 14.5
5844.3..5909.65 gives 12.6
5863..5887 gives 13.2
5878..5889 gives 11.8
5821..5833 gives 14.4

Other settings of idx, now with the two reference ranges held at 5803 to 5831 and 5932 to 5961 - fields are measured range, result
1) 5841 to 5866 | 0.036 mag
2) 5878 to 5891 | 0.219 mag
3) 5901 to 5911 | 0.085 mag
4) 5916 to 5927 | 0.042 mag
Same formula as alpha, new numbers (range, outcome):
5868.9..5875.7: 13.8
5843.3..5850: 14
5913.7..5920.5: 13.1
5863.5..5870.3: 13.8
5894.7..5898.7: 10.4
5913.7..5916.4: 13.2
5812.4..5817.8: 14.3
